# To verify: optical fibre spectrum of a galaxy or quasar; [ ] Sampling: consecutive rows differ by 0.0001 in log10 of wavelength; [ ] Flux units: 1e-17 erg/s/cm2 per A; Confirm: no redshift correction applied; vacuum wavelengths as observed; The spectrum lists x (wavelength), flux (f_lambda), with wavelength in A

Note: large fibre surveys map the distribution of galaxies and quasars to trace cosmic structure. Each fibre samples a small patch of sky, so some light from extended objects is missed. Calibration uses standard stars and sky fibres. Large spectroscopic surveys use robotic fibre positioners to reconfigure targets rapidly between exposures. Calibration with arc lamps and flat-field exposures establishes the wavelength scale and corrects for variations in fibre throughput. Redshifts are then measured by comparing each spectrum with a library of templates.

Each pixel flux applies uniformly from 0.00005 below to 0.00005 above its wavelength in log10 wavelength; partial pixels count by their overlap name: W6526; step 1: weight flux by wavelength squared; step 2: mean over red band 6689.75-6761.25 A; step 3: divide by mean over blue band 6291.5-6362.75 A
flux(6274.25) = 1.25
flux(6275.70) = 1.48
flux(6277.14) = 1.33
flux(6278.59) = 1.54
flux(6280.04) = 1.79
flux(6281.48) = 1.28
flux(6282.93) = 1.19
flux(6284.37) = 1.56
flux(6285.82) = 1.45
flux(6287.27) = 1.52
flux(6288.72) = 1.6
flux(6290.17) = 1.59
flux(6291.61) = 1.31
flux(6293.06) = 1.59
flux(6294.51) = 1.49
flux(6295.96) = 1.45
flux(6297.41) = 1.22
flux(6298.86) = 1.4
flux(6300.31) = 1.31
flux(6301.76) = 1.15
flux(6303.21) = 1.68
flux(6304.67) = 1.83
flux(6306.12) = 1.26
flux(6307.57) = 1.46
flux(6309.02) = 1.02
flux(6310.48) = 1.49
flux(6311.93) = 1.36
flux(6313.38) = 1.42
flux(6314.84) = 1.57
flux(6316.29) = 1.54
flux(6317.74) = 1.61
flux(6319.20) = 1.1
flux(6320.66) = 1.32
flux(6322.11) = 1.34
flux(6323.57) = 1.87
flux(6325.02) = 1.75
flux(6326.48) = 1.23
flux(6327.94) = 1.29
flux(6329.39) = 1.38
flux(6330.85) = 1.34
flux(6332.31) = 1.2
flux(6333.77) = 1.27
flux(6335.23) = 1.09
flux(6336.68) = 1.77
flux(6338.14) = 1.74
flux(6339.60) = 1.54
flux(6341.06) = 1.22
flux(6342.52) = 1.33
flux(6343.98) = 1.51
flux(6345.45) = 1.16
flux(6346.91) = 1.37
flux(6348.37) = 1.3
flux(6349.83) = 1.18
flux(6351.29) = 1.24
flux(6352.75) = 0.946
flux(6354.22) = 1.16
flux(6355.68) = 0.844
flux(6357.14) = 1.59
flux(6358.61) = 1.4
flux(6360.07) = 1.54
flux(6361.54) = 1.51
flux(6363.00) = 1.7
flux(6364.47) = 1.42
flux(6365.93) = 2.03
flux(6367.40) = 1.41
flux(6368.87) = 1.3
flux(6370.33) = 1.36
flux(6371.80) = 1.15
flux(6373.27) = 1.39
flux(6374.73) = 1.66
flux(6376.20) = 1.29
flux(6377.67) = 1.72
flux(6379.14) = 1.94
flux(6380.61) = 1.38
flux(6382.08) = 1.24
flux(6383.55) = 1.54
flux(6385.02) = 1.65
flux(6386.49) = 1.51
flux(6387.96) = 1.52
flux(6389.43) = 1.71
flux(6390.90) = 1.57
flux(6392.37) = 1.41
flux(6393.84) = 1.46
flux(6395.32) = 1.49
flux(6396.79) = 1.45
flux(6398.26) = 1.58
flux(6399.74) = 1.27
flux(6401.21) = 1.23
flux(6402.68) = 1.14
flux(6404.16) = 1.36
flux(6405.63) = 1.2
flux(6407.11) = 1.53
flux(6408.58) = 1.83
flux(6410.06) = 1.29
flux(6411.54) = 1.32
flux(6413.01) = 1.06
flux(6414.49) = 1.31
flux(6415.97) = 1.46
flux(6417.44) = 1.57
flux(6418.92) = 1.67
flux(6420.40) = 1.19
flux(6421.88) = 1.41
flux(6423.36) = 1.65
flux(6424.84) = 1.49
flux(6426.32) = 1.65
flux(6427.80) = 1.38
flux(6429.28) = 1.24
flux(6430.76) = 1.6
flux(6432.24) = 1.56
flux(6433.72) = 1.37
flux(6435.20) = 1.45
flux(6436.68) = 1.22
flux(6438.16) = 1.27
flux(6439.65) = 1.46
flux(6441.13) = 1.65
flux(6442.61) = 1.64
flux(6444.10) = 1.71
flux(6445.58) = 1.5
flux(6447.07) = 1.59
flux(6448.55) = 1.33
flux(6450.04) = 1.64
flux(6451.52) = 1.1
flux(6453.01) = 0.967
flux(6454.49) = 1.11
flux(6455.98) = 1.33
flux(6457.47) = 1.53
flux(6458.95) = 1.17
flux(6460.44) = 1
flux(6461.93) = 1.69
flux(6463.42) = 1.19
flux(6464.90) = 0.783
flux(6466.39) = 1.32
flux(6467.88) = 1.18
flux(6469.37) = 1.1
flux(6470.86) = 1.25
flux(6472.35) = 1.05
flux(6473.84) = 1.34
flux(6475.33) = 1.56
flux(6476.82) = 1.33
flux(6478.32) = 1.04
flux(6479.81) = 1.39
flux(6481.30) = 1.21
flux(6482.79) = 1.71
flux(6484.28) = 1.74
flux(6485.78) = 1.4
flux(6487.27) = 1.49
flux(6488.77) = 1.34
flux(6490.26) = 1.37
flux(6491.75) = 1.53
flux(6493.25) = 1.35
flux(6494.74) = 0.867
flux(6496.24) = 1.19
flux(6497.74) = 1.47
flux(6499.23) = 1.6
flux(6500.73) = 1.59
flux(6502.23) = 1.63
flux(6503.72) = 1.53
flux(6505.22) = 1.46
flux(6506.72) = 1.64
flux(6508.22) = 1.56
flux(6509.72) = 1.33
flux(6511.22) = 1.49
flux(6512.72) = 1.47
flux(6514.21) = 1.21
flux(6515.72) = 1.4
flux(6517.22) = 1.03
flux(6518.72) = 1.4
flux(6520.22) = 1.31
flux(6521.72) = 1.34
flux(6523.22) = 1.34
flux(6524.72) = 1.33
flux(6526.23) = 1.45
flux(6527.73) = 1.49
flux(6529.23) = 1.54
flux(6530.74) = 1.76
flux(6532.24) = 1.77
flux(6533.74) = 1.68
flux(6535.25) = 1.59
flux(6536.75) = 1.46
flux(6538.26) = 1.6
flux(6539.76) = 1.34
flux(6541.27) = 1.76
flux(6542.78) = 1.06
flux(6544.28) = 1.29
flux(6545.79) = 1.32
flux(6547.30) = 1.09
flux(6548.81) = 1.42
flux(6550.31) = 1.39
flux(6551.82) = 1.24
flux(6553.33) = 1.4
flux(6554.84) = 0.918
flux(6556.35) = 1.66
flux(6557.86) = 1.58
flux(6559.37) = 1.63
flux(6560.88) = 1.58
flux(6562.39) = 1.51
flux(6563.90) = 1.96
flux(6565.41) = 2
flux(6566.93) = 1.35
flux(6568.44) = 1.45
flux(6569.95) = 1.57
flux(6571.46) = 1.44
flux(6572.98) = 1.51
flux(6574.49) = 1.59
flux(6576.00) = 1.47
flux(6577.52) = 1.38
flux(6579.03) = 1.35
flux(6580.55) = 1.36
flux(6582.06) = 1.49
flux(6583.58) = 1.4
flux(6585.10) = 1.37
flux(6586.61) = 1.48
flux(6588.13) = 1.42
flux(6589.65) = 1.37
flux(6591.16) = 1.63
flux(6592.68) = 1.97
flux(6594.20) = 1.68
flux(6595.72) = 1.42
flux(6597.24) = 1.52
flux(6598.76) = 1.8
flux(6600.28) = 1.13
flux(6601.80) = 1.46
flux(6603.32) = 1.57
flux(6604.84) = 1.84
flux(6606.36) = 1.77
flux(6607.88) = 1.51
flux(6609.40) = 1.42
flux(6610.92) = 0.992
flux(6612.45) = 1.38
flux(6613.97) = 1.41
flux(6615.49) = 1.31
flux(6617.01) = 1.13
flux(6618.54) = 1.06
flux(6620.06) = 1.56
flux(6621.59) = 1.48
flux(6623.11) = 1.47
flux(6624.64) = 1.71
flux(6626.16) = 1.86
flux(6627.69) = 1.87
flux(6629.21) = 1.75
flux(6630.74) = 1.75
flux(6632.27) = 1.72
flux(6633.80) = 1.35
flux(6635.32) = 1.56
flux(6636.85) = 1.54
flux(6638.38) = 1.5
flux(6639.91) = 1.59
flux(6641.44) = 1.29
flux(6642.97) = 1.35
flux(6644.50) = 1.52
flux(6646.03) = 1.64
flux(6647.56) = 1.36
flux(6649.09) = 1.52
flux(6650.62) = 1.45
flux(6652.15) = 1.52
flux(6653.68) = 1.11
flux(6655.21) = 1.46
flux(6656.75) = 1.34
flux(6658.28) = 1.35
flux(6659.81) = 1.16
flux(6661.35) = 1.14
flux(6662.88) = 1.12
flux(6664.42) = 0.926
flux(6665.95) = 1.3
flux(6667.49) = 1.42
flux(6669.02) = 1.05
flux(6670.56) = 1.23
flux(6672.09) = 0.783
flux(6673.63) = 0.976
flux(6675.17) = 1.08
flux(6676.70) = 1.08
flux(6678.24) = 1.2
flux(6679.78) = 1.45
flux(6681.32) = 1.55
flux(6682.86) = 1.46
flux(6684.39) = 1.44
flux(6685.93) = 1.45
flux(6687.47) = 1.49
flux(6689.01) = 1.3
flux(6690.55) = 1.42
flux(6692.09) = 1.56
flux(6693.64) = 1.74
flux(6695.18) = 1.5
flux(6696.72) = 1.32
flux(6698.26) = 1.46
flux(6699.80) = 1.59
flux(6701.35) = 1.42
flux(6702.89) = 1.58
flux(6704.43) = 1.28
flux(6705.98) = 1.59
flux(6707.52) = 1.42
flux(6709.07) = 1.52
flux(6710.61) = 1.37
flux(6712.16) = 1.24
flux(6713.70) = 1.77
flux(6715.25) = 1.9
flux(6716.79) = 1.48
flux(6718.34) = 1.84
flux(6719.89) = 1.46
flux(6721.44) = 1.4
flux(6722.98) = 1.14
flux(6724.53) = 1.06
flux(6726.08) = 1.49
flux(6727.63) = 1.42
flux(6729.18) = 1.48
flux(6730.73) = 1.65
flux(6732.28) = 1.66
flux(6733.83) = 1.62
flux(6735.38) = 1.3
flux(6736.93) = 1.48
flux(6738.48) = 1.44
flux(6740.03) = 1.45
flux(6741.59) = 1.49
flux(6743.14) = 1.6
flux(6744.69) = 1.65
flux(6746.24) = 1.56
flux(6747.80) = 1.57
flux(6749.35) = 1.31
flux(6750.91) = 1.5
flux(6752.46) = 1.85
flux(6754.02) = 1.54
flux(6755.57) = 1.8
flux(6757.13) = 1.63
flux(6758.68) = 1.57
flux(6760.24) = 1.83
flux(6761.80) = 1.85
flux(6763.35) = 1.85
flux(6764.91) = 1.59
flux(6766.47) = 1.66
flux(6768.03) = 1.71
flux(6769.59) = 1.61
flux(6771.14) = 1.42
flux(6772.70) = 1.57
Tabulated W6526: 1.24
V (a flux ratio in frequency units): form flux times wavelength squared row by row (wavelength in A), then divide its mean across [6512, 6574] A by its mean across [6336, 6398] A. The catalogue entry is 1.06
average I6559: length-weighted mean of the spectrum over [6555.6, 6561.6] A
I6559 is 1.61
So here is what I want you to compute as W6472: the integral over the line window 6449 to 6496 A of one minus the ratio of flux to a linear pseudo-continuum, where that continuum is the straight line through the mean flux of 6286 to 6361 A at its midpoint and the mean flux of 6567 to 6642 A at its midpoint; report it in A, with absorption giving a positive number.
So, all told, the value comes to 5.1 A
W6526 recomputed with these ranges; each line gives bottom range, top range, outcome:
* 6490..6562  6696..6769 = 1.15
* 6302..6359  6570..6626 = 1.16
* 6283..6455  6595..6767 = 1.13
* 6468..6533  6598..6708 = 1.06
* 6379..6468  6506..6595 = 1.08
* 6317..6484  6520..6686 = 1.10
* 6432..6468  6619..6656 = 1.20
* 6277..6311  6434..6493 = 0.99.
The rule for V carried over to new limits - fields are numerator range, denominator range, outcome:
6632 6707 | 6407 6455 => 1.03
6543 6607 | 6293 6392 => 1.13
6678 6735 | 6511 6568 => 1.07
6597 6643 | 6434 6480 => 1.20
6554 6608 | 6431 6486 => 1.18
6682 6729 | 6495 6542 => 1.06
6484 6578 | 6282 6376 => 1.10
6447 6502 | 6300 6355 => 1.00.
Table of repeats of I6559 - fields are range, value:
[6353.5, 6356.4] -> 1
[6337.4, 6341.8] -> 1.5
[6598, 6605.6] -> 1.56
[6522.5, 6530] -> 1.43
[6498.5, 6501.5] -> 1.59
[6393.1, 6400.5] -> 1.45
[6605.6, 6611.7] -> 1.42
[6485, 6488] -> 1.45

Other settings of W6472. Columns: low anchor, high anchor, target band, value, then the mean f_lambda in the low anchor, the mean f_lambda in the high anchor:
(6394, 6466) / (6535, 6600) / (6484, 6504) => 0.1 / 1.39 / 1.48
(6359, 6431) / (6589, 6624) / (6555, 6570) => -1.3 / 1.46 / 1.47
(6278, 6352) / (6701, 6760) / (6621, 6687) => 4.7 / 1.42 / 1.52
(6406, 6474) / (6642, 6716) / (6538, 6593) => -3.7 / 1.37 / 1.37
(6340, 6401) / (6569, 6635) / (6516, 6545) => 0.6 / 1.42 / 1.51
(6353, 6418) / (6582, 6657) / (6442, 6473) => 3.5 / 1.44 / 1.5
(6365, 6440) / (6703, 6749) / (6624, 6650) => -1.7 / 1.45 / 1.49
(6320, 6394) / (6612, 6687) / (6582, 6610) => -3.0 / 1.43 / 1.38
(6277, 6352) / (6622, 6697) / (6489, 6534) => -0.8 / 1.41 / 1.4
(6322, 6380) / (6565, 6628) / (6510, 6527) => 1.4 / 1.41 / 1.49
